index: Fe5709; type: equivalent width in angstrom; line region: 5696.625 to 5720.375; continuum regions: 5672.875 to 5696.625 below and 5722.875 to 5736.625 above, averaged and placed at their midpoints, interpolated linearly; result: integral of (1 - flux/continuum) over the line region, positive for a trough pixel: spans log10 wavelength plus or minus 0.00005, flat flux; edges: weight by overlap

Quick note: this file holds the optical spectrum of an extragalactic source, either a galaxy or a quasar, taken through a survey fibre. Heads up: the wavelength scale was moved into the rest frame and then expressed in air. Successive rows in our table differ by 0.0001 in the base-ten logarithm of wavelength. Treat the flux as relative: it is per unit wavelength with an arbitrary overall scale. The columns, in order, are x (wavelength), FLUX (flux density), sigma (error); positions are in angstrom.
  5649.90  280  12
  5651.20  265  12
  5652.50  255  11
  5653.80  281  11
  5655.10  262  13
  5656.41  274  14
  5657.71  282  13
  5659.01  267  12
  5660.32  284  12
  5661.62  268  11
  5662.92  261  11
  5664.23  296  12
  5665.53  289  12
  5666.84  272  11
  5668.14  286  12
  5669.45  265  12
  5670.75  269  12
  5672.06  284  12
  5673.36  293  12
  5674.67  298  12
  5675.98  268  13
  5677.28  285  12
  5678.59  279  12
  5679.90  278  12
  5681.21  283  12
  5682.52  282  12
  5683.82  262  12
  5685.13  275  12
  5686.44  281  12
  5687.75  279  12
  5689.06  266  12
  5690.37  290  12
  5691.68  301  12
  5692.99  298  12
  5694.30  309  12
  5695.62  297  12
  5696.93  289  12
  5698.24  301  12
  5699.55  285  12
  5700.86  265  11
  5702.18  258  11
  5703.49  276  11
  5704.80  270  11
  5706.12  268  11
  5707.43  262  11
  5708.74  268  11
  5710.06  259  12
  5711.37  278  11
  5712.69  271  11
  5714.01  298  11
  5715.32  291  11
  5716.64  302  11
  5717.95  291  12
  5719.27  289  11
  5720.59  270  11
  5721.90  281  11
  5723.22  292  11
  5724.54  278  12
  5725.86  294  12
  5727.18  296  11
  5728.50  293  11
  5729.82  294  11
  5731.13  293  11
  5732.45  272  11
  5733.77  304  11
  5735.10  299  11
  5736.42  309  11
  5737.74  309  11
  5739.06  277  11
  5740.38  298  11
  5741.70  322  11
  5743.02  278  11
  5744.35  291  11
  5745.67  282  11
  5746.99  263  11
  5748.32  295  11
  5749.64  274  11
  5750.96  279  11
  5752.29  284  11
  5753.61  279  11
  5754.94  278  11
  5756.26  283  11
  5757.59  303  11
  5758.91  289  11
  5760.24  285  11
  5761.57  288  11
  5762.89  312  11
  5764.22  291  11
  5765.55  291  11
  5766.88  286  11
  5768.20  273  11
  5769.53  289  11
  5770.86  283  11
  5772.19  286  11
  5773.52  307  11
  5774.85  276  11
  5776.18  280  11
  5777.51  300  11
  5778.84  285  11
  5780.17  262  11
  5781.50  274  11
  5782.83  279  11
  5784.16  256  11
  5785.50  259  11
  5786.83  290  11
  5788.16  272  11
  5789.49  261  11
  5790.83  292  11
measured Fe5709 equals 0.8 angstrom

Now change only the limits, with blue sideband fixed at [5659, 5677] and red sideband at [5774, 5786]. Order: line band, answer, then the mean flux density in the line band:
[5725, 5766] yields -2.1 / 290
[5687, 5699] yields -0.6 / 292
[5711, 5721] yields -0.3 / 287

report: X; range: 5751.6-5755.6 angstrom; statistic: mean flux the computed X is 280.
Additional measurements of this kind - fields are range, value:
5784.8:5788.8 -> 273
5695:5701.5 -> 288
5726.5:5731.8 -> 294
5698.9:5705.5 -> 271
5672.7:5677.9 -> 286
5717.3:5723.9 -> 284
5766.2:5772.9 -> 284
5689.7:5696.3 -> 299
